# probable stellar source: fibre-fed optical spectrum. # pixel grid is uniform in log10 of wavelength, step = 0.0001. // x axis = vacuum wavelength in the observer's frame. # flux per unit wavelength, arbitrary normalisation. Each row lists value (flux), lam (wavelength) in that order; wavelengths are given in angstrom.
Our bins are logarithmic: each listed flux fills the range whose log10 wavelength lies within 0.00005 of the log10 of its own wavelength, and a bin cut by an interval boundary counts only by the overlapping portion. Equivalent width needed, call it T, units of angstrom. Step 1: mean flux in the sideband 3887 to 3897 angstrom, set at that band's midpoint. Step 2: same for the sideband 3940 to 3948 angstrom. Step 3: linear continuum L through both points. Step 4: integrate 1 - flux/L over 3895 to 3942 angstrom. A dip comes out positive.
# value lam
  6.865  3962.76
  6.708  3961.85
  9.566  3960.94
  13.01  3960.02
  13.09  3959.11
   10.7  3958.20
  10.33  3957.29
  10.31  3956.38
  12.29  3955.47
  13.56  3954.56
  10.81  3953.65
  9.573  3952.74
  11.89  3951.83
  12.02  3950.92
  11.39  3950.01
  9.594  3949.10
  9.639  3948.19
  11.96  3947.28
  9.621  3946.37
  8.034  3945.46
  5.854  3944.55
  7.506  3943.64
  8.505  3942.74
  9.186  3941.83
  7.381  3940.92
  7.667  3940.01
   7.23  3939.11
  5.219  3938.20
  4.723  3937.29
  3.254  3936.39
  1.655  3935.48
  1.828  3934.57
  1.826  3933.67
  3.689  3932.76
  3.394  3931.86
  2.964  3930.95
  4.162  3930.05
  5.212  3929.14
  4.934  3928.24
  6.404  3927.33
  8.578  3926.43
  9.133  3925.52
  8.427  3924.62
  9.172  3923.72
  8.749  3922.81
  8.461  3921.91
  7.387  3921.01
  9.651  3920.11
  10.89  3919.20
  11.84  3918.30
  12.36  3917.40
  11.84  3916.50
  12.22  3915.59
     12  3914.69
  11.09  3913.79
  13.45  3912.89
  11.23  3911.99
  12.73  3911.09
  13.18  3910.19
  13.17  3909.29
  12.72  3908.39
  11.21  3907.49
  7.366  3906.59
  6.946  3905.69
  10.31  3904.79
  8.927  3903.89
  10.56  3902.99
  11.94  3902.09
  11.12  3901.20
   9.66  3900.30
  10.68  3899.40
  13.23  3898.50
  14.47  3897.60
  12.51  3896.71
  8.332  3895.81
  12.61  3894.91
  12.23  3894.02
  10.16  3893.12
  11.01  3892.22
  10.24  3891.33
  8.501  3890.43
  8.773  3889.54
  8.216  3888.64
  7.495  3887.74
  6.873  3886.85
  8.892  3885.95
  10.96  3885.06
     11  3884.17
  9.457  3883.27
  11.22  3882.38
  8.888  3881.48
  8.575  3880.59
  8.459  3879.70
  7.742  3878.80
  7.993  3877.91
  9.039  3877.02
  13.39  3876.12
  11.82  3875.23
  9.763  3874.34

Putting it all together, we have 2.4 angstrom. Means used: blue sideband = 9.87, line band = 8.79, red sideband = 8.49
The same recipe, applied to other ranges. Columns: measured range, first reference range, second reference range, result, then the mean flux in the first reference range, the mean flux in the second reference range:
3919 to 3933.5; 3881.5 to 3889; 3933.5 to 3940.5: -3.6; 9.25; 4.29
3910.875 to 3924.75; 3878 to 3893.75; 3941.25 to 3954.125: -1.9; 9.21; 9.67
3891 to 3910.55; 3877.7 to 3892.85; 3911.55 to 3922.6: -2.0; 9.11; 11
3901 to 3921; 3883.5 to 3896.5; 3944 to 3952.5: -2.7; 9.71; 9.95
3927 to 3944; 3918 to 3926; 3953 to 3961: 8.6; 9.25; 11.6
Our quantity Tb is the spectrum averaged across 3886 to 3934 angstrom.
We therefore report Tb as 9.52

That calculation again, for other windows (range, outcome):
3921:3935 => 5.85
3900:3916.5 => 11.1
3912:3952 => 8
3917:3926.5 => 9.54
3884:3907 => 10.1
